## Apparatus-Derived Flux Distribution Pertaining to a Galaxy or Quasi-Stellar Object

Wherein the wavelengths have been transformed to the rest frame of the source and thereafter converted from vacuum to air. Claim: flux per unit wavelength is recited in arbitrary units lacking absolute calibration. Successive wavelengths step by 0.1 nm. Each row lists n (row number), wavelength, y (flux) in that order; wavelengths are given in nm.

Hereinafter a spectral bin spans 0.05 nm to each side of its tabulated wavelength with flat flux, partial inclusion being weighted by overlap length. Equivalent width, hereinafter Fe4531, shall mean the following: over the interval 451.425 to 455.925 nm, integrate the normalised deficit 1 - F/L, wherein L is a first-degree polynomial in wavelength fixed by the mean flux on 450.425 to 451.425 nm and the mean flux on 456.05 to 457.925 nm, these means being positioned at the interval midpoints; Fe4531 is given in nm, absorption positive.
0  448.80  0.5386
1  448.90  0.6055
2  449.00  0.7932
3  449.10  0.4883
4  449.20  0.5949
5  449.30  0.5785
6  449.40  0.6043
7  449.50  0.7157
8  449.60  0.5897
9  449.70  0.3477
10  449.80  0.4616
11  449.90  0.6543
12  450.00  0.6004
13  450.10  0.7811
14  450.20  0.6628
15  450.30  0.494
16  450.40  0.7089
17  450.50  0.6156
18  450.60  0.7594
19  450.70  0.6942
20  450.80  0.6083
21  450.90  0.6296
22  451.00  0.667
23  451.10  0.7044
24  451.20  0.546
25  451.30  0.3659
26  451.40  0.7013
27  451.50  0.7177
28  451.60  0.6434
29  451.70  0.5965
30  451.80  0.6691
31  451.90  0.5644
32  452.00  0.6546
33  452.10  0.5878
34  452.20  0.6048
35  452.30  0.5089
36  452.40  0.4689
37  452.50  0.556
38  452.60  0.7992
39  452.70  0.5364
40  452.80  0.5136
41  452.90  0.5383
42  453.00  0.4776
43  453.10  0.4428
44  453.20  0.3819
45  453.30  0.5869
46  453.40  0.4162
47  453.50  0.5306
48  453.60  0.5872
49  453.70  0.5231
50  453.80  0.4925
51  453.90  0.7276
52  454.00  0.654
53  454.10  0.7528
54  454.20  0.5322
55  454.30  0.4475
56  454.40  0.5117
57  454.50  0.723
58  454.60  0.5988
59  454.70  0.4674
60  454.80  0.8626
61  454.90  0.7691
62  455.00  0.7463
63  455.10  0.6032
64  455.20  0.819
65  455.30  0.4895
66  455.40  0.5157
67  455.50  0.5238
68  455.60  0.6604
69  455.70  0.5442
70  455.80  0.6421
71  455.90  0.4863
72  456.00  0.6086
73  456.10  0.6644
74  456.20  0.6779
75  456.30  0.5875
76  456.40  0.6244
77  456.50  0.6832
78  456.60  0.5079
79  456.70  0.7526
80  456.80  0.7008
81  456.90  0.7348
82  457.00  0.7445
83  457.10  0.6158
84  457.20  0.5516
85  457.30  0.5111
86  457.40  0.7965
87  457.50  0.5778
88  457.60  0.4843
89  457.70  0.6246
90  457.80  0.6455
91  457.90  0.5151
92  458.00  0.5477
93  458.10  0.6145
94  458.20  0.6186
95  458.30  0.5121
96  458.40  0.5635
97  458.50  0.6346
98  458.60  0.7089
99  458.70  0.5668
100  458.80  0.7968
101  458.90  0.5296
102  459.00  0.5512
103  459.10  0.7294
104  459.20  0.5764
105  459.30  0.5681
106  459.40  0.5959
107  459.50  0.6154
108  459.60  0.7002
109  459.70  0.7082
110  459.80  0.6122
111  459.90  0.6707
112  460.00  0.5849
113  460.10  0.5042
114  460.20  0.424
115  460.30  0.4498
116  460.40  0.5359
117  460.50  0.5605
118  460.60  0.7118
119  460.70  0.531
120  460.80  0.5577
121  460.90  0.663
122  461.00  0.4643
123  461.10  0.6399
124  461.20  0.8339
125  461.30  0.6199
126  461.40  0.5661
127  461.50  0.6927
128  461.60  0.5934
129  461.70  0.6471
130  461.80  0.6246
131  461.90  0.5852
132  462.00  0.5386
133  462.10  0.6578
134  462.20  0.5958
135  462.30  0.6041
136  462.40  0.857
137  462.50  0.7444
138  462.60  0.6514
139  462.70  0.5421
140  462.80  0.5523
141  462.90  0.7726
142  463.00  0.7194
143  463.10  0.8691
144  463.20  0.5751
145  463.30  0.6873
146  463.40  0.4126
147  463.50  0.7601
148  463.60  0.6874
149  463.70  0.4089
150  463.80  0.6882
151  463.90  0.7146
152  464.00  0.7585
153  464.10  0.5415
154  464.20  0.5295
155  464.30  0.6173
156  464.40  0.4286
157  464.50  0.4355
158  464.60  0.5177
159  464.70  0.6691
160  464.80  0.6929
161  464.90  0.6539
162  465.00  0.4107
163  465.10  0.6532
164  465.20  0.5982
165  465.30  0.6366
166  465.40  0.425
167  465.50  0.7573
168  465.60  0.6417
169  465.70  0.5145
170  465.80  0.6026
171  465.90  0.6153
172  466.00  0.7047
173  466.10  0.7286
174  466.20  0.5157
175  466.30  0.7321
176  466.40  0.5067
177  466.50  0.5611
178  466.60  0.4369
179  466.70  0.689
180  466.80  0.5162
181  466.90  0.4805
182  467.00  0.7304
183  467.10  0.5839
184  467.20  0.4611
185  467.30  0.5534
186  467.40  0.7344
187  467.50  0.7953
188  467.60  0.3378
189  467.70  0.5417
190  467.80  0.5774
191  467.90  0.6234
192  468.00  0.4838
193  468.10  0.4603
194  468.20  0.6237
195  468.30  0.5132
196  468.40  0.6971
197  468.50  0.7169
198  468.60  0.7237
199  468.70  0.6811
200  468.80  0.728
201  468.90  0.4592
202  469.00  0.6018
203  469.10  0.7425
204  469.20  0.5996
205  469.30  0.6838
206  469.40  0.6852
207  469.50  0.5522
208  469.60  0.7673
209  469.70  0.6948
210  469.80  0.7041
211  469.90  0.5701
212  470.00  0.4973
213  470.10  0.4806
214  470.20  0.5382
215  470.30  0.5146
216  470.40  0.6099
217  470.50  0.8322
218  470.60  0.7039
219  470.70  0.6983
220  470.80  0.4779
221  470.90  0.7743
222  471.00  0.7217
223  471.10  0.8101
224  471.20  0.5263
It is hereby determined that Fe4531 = 0.30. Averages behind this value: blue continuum 0.629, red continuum 0.633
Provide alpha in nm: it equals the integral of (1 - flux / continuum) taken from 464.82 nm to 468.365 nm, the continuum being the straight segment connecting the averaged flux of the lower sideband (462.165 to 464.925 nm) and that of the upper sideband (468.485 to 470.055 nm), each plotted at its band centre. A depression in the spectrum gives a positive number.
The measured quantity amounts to 0.31 nm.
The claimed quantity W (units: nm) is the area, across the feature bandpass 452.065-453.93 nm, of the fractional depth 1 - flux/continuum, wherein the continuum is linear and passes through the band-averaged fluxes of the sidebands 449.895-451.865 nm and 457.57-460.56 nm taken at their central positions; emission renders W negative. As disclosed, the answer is 0.26 nm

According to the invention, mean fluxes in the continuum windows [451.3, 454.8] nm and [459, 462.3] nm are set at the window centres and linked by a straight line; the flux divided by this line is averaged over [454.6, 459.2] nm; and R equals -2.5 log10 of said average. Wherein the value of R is -0.06 mag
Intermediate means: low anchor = 0.575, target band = 0.624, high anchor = 0.604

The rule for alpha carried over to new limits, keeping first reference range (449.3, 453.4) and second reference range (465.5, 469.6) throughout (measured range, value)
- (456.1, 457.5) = -0.13 nm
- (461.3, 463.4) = -0.16 nm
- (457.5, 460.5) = 0.04 nm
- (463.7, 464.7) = 0.04 nm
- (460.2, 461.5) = 0.02 nm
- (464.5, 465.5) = 0.03 nm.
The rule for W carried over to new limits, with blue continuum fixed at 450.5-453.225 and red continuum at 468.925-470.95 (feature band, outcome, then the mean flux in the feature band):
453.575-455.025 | -0.065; 0.625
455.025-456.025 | 0.014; 0.593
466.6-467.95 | 0.101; 0.581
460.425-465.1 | -0.028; 0.621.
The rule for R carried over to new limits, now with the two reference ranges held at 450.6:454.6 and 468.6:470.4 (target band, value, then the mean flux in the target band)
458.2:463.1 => -0.03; 0.621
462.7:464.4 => -0.05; 0.634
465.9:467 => 0.03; 0.595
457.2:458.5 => 0.02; 0.585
